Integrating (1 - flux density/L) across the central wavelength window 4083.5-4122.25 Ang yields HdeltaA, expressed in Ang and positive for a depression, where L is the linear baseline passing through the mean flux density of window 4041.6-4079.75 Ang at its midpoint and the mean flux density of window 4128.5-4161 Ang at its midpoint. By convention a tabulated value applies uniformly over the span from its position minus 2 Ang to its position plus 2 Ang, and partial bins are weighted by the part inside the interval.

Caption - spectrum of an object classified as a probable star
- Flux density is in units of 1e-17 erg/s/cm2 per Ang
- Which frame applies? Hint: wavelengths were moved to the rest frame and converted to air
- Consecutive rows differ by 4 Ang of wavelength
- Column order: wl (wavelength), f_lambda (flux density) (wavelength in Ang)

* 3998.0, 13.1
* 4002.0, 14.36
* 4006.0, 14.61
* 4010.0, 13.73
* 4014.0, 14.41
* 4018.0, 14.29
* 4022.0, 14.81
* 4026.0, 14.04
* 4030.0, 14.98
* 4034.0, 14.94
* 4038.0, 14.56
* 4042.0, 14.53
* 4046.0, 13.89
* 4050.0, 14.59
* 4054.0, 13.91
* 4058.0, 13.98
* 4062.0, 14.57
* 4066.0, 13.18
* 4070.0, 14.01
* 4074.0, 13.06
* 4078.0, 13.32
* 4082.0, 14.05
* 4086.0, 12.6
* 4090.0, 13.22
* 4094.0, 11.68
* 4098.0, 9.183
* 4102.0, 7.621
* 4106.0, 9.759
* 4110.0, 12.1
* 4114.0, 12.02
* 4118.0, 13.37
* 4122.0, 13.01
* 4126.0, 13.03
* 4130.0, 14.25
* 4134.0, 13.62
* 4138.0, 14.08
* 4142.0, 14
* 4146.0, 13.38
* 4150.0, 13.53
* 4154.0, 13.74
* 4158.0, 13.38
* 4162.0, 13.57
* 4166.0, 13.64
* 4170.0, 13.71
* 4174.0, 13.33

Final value 6.7 Ang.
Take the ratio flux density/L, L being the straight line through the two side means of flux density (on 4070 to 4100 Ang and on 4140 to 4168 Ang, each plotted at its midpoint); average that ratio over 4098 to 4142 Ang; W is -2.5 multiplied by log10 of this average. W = 0.08 mag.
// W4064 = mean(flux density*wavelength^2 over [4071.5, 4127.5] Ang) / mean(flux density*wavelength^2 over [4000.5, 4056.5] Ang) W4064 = 0.9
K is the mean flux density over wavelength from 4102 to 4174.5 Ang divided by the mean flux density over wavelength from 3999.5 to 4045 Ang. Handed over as 0.90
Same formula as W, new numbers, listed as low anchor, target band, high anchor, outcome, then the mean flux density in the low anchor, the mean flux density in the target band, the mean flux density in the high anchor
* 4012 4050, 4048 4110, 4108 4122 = 0.073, 14.5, 12.6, 12.6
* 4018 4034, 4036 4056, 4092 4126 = -0.039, 14.6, 14.3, 11.2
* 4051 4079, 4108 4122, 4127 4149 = 0.101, 13.8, 12.6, 13.8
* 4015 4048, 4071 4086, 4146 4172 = 0.060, 14.5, 13.4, 13.6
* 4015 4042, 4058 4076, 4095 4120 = -0.084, 14.6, 13.7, 10.7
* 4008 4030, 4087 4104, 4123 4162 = 0.300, 14.3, 10.6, 13.6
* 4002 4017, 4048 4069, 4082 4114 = -0.123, 14.3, 14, 11.1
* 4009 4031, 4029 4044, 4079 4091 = -0.047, 14.4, 14.7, 13.3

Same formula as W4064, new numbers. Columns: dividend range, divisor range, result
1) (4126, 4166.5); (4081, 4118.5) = 1.23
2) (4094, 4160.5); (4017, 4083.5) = 0.92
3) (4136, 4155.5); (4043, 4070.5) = 1.02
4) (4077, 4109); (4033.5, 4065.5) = 0.81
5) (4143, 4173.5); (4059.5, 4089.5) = 1.04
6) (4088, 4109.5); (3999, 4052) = 0.75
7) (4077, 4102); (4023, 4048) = 0.84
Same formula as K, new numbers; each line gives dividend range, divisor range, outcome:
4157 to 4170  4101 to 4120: 1.22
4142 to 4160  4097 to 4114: 1.36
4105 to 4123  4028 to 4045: 0.82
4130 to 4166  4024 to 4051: 0.94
